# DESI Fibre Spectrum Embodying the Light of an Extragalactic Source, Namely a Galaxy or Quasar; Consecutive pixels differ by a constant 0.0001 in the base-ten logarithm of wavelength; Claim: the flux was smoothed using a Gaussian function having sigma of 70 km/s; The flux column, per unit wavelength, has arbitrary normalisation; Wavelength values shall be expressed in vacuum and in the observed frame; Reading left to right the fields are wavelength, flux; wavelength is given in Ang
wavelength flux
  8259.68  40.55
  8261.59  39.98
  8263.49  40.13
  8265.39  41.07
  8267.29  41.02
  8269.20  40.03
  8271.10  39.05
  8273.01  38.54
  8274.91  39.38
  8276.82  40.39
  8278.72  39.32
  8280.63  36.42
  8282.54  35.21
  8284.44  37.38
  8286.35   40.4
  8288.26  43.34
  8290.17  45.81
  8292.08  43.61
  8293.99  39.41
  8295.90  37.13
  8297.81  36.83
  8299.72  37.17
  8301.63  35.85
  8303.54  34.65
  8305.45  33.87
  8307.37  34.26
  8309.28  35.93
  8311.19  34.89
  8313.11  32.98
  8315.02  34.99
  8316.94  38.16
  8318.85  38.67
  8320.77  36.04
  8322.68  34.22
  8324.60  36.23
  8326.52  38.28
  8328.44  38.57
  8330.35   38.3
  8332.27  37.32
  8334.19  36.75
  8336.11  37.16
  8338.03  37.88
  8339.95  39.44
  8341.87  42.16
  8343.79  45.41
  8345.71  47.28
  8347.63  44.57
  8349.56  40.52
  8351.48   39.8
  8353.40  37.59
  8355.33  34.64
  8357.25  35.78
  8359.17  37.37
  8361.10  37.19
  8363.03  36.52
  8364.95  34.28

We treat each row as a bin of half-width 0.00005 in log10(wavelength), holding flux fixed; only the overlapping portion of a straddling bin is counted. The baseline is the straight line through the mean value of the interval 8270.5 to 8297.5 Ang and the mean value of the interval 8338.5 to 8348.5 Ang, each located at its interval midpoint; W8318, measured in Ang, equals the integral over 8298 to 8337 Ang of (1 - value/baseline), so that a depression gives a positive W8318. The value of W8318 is 5.2 Ang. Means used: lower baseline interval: 39.6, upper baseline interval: 43.5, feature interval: 36.2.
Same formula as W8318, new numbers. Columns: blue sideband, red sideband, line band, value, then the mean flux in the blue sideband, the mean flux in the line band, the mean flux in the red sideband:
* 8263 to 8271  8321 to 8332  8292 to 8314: 1.3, 40.4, 36.1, 37.1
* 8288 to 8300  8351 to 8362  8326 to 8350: -1.5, 40.5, 40.3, 36.9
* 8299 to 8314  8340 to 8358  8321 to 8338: 0.5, 34.9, 37.1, 40.8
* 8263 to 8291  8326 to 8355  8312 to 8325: 1.3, 39.8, 35.9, 40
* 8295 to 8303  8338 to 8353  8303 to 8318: 1.2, 36.7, 35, 42.2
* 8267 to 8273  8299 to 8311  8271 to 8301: -1.4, 39.6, 39.3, 35.2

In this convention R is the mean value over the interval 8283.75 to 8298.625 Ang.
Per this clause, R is 40.6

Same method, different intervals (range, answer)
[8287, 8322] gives 37.4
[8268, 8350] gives 38.5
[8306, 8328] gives 35.9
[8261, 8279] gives 39.9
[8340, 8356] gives 41.5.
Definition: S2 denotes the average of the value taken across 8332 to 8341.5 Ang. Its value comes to 38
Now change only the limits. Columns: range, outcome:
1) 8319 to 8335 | 37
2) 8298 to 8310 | 35.4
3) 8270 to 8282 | 38.7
